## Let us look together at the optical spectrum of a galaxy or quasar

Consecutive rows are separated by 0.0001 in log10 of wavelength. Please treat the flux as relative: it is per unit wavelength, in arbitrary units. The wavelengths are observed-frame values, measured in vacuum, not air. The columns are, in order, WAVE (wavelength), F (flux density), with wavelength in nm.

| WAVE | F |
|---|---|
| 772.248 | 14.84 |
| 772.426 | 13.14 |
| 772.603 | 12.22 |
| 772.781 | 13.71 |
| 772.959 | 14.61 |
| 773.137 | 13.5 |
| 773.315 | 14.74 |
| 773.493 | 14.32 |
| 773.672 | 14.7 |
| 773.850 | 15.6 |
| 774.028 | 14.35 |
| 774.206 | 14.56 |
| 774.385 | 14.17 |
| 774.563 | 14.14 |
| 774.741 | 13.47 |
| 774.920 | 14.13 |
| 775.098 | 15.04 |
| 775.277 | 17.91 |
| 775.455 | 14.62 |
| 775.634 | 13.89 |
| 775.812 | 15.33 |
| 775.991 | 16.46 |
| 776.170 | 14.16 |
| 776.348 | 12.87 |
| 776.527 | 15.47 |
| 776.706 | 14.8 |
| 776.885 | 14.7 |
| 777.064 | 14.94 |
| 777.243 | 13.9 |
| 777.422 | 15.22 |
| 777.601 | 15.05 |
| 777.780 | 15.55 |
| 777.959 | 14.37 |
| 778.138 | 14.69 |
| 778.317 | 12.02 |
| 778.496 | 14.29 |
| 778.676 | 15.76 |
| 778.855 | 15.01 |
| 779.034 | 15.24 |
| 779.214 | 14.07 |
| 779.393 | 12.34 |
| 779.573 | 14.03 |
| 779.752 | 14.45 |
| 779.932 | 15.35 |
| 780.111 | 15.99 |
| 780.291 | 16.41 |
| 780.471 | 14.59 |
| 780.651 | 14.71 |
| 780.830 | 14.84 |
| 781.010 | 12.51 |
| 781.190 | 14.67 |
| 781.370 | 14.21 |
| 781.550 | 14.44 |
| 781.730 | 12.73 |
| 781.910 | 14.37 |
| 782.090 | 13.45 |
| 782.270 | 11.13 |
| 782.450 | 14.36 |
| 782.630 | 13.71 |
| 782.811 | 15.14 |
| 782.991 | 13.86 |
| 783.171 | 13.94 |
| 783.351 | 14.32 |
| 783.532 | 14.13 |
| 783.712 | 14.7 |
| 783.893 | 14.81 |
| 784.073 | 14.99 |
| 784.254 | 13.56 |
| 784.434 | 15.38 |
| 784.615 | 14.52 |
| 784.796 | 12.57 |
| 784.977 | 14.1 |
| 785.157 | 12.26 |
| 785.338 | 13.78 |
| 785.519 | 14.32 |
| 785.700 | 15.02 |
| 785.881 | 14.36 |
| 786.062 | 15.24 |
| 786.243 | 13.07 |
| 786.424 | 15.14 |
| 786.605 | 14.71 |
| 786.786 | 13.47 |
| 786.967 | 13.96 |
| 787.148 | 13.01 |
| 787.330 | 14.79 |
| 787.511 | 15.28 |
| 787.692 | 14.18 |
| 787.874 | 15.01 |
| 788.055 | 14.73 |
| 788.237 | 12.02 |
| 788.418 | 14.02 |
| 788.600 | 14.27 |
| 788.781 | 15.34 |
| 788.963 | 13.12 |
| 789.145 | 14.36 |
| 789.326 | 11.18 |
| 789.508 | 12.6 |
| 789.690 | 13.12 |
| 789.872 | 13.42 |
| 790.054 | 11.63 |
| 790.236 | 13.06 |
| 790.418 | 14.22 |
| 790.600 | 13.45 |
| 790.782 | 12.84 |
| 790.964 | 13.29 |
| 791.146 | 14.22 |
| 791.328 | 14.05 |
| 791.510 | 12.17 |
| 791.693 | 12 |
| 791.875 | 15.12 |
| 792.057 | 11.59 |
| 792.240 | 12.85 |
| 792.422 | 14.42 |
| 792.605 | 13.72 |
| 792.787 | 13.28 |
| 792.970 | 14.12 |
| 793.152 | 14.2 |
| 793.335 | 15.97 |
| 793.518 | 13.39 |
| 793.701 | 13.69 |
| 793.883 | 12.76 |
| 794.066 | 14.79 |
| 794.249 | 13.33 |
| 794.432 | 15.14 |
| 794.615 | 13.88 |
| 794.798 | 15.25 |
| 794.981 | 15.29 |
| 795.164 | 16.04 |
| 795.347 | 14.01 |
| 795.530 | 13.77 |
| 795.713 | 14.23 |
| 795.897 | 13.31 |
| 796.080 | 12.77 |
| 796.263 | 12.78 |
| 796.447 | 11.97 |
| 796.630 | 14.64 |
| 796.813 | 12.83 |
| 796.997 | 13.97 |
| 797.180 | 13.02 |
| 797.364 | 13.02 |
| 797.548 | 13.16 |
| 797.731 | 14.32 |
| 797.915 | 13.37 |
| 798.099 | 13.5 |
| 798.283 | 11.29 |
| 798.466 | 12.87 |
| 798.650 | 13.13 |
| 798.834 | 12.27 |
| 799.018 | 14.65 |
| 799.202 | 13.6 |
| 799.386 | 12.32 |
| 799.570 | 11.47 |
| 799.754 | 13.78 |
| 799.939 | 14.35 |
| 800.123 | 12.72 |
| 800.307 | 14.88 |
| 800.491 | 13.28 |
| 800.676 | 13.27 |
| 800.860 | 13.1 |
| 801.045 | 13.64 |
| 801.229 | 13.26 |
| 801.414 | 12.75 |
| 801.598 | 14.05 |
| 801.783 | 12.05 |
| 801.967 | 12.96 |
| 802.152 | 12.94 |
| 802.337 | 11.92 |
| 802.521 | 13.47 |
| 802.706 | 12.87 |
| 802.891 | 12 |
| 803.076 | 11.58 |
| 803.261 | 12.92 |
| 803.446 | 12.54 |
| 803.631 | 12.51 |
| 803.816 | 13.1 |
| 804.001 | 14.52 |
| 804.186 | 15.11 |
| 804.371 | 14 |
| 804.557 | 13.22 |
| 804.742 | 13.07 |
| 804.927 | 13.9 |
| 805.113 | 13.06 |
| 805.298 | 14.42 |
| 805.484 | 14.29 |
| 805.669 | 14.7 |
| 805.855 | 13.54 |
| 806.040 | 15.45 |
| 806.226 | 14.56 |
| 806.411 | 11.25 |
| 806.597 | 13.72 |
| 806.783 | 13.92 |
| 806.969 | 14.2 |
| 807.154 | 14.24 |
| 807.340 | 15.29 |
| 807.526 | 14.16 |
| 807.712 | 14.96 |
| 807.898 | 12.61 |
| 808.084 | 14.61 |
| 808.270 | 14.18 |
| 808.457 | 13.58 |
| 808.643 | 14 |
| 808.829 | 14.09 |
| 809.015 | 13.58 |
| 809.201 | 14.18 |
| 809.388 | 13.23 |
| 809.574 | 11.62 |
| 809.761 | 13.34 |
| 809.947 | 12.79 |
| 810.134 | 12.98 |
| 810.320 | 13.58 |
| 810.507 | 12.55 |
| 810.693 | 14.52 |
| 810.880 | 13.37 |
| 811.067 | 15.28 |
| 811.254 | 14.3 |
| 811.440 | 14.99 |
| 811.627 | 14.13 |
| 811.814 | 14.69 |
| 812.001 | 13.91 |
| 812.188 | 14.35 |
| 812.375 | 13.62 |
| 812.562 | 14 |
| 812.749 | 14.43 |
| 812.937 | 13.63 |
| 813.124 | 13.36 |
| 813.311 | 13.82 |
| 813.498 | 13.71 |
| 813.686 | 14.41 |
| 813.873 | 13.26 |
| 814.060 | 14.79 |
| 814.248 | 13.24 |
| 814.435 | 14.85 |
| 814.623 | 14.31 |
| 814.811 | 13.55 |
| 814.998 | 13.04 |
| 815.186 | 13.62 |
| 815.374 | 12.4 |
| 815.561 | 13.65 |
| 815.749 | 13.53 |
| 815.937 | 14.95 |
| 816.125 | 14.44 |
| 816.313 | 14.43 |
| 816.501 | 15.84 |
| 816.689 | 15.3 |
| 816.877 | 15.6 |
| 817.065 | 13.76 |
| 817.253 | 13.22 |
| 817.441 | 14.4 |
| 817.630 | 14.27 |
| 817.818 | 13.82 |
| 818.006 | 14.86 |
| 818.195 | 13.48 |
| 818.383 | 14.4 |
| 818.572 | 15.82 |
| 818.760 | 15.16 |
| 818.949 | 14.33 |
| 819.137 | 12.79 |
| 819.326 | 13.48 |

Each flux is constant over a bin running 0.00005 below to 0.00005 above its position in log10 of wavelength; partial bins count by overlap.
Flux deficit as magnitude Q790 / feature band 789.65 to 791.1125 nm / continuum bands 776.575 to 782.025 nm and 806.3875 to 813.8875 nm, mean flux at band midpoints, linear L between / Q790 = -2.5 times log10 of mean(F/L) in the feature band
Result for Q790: 0.09 mag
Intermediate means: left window 14.5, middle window 13.2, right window 13.8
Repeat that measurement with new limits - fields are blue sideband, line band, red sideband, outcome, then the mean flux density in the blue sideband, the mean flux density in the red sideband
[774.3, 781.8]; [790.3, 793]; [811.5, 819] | 0.08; 14.6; 14.2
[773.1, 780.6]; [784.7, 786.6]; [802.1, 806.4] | 0.02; 14.7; 13.4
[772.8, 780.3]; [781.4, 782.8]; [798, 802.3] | 0.05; 14.6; 13.1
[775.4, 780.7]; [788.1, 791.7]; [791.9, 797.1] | 0.07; 14.7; 13.9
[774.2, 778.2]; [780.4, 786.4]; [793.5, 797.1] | 0.03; 14.8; 13.9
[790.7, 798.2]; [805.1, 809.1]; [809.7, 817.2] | -0.01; 13.7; 14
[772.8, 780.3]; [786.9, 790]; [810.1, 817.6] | 0.05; 14.6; 14.1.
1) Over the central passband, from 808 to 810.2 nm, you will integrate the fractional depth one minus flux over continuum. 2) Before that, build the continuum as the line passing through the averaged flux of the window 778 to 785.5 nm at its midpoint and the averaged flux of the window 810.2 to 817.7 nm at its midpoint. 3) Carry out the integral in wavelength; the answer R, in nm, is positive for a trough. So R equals 0.09 nm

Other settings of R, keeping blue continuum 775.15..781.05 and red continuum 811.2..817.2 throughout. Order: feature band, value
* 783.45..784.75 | 0.01 nm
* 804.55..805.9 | 0.04 nm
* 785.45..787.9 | 0.03 nm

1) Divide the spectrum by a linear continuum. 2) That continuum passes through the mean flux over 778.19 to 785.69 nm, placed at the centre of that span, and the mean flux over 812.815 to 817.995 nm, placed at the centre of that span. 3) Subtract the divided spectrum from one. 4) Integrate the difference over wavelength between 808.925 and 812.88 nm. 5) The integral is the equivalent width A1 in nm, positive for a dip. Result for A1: 0.08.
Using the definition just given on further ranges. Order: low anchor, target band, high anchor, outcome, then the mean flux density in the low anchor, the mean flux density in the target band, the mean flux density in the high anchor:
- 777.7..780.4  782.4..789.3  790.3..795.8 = 0.05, 14.6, 14.2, 13.9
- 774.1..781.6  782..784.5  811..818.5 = 0.08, 14.6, 14.1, 14.1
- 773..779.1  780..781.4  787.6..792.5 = -0.05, 14.7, 14.8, 13.4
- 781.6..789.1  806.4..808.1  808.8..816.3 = -0.02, 14.1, 14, 13.8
